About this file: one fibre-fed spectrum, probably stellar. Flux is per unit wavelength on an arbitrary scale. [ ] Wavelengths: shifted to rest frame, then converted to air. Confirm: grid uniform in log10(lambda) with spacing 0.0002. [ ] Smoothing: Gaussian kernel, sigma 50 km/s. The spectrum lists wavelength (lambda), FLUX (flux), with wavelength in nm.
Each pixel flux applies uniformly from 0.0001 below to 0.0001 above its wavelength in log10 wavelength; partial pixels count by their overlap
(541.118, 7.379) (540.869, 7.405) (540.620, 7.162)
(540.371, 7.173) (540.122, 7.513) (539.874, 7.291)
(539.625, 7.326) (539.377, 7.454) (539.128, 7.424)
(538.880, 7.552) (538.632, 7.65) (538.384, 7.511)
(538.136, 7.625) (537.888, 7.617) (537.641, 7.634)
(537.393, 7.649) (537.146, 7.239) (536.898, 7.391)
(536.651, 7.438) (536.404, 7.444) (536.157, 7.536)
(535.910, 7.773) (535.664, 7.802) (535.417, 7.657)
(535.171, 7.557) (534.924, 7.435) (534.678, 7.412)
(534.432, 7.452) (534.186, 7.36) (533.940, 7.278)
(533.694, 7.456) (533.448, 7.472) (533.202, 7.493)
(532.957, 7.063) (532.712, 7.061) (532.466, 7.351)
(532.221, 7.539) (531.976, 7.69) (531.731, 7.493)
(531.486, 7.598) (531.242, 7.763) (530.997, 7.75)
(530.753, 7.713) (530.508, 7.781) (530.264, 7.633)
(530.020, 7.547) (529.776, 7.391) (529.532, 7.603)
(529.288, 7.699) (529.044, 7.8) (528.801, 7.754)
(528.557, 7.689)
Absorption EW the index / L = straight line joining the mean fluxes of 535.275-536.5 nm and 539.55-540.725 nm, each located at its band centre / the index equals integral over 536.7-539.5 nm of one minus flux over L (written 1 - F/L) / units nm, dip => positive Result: -0.02 nm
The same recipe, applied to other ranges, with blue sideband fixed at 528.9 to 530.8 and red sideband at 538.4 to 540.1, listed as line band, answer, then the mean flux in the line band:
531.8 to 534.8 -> 0.075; 7.39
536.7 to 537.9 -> 0.001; 7.49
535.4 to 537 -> -0.012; 7.58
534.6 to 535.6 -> 0.000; 7.54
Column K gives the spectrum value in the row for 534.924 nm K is 7.435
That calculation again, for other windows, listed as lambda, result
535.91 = 7.773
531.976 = 7.69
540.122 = 7.513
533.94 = 7.278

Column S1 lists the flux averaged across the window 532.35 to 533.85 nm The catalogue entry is 7.31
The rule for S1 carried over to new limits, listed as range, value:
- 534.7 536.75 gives 7.58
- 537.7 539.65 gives 7.53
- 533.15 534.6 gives 7.41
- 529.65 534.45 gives 7.49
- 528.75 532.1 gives 7.66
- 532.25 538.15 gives 7.46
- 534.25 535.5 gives 7.49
